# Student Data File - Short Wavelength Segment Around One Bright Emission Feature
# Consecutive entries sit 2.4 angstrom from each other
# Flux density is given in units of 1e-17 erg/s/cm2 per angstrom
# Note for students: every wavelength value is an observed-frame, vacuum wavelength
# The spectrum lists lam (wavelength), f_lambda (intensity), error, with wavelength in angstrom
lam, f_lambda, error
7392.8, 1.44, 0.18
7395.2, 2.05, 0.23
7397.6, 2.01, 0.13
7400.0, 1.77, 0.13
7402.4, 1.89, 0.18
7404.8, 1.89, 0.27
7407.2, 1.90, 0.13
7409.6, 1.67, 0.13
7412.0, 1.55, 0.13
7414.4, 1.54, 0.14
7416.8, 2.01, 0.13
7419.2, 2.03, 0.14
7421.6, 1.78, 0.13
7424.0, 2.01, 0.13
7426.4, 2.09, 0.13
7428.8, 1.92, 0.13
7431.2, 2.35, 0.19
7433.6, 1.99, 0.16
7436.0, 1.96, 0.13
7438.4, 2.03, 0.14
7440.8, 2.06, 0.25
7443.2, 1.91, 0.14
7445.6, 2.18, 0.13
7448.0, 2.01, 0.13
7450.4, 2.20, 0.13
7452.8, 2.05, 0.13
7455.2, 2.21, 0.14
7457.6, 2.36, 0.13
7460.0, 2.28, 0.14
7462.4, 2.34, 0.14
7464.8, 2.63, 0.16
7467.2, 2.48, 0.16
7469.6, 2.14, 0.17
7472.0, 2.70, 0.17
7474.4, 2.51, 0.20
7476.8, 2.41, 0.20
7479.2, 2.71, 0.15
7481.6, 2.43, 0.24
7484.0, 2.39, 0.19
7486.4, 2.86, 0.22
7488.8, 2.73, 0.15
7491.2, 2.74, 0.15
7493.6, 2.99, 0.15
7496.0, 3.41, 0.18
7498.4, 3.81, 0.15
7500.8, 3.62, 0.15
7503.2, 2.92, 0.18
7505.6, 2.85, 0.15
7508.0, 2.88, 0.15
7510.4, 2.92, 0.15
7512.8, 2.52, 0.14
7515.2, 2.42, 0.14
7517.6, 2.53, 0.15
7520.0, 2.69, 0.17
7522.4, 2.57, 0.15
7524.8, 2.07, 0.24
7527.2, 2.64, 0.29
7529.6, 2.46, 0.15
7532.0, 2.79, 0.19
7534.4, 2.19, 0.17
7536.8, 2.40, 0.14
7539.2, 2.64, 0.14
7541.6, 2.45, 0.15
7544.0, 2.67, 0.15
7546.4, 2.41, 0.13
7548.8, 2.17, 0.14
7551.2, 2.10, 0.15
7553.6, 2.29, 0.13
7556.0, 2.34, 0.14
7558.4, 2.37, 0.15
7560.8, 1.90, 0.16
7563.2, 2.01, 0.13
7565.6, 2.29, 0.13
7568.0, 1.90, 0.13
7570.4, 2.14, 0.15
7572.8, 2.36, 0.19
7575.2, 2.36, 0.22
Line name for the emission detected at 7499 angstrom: H-beta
